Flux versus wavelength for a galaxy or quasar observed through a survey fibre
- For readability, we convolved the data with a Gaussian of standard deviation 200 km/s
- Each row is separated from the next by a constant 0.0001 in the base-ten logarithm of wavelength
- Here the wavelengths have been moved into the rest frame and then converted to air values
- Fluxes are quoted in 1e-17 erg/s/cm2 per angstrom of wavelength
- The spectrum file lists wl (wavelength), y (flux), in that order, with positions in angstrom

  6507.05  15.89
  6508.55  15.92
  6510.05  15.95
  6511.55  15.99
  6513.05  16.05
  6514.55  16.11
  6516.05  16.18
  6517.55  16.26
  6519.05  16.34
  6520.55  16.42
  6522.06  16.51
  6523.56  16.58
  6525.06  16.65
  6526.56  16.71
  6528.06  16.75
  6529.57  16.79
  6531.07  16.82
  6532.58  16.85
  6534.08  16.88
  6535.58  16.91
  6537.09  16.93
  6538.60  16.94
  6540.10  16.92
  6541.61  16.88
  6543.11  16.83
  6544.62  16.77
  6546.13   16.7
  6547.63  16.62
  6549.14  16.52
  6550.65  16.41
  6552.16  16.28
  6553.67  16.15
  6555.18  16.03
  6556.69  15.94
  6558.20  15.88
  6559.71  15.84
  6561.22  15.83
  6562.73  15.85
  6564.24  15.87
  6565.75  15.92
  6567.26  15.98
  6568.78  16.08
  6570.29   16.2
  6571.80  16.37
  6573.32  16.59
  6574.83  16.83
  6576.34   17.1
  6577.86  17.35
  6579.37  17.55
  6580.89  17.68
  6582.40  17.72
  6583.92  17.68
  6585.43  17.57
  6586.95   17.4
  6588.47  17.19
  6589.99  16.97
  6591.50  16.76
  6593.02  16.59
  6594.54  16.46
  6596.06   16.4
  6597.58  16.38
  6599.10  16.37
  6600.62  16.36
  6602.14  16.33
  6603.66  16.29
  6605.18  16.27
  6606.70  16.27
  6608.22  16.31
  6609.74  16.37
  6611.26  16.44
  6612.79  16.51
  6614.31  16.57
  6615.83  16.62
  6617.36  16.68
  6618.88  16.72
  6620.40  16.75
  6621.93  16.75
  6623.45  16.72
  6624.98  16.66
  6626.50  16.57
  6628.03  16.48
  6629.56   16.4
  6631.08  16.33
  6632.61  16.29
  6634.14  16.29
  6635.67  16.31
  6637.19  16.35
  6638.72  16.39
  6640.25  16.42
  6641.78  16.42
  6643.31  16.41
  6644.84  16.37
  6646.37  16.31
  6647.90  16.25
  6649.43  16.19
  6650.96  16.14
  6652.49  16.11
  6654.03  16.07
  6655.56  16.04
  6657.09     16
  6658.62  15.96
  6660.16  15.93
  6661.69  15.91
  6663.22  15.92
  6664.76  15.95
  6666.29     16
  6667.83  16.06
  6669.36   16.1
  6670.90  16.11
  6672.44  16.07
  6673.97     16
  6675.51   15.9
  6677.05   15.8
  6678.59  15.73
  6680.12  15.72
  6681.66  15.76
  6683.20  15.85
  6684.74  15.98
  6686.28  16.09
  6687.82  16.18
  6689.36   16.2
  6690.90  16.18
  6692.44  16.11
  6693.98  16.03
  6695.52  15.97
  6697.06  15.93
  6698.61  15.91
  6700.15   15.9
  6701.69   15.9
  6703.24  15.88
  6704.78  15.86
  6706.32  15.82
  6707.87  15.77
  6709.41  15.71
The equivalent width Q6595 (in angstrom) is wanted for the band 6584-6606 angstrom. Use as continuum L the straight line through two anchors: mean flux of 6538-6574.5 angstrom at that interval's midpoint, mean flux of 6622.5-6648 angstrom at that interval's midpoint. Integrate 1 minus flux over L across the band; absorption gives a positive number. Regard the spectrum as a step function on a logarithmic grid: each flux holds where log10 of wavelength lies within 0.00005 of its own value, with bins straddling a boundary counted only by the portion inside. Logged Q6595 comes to -0.4 angstrom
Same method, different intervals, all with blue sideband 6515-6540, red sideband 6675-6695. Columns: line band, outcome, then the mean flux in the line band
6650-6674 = 0.06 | 16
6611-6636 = -0.47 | 16.5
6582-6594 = -0.60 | 17.2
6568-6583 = -0.45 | 16.9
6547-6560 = 0.28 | 16.2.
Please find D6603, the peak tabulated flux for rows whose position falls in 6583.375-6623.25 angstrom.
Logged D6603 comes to 17.68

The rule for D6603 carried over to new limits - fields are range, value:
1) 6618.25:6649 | 16.75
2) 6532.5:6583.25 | 17.72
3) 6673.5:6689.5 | 16.2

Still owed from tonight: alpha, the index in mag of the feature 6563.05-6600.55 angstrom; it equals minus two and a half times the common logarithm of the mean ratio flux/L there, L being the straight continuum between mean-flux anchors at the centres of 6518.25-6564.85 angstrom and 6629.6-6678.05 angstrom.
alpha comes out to -0.03 mag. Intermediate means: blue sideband 16.5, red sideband 16.1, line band 16.8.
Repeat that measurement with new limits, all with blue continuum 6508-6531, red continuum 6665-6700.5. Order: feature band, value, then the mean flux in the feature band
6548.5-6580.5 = 0.00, 16.3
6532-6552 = -0.03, 16.8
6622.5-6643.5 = -0.02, 16.4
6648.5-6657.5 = 0.00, 16.1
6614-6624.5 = -0.04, 16.7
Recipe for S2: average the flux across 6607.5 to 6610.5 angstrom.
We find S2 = 16.4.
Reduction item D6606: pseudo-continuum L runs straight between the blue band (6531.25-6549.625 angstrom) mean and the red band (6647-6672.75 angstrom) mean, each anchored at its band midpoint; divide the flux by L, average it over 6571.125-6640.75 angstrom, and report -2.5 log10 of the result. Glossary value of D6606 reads -0.019 mag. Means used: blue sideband 16.8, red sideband 16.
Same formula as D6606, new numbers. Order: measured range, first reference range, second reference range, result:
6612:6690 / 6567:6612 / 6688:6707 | 0.01 mag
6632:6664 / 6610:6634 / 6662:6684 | 0.00 mag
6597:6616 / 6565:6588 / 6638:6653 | 0.02 mag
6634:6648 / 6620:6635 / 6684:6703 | 0.00 mag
